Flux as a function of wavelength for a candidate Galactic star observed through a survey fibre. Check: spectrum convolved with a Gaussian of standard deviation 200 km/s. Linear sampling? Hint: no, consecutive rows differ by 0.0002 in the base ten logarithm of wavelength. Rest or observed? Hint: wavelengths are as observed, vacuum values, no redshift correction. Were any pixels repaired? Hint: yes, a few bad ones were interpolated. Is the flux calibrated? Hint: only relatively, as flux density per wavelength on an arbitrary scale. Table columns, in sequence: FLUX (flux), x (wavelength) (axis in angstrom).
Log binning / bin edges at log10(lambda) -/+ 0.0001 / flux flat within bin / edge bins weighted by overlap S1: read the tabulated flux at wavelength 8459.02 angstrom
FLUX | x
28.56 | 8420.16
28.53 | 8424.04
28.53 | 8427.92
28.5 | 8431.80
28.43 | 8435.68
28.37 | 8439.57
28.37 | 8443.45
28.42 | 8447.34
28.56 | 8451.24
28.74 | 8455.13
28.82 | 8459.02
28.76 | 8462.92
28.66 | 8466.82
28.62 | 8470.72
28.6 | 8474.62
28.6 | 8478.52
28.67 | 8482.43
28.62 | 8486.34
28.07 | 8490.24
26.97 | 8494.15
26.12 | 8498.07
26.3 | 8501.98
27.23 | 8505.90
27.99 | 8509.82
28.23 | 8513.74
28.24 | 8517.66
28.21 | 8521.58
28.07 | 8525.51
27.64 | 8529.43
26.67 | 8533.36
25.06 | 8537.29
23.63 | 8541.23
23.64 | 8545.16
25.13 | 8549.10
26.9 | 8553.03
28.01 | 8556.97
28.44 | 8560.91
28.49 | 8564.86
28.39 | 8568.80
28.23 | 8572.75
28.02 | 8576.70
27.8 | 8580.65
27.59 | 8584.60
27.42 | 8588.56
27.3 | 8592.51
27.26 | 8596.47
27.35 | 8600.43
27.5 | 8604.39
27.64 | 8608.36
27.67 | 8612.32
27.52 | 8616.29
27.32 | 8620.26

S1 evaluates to 28.82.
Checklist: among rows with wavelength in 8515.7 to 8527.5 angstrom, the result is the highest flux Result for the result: 28.24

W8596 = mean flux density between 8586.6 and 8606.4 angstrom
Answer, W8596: 27.4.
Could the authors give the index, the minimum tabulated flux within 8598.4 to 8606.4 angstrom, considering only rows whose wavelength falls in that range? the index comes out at 27.35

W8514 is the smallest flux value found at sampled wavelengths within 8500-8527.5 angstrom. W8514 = 26.3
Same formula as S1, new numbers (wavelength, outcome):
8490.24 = 28.07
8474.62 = 28.6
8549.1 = 25.13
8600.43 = 27.35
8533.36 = 26.67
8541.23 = 23.63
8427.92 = 28.53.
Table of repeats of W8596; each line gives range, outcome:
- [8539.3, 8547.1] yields 23.6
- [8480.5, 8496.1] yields 28.1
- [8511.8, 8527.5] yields 28.2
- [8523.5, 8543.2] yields 26.2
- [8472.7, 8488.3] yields 28.6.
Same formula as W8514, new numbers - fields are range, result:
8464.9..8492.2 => 28.07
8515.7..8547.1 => 23.63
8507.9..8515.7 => 27.99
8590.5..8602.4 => 27.26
